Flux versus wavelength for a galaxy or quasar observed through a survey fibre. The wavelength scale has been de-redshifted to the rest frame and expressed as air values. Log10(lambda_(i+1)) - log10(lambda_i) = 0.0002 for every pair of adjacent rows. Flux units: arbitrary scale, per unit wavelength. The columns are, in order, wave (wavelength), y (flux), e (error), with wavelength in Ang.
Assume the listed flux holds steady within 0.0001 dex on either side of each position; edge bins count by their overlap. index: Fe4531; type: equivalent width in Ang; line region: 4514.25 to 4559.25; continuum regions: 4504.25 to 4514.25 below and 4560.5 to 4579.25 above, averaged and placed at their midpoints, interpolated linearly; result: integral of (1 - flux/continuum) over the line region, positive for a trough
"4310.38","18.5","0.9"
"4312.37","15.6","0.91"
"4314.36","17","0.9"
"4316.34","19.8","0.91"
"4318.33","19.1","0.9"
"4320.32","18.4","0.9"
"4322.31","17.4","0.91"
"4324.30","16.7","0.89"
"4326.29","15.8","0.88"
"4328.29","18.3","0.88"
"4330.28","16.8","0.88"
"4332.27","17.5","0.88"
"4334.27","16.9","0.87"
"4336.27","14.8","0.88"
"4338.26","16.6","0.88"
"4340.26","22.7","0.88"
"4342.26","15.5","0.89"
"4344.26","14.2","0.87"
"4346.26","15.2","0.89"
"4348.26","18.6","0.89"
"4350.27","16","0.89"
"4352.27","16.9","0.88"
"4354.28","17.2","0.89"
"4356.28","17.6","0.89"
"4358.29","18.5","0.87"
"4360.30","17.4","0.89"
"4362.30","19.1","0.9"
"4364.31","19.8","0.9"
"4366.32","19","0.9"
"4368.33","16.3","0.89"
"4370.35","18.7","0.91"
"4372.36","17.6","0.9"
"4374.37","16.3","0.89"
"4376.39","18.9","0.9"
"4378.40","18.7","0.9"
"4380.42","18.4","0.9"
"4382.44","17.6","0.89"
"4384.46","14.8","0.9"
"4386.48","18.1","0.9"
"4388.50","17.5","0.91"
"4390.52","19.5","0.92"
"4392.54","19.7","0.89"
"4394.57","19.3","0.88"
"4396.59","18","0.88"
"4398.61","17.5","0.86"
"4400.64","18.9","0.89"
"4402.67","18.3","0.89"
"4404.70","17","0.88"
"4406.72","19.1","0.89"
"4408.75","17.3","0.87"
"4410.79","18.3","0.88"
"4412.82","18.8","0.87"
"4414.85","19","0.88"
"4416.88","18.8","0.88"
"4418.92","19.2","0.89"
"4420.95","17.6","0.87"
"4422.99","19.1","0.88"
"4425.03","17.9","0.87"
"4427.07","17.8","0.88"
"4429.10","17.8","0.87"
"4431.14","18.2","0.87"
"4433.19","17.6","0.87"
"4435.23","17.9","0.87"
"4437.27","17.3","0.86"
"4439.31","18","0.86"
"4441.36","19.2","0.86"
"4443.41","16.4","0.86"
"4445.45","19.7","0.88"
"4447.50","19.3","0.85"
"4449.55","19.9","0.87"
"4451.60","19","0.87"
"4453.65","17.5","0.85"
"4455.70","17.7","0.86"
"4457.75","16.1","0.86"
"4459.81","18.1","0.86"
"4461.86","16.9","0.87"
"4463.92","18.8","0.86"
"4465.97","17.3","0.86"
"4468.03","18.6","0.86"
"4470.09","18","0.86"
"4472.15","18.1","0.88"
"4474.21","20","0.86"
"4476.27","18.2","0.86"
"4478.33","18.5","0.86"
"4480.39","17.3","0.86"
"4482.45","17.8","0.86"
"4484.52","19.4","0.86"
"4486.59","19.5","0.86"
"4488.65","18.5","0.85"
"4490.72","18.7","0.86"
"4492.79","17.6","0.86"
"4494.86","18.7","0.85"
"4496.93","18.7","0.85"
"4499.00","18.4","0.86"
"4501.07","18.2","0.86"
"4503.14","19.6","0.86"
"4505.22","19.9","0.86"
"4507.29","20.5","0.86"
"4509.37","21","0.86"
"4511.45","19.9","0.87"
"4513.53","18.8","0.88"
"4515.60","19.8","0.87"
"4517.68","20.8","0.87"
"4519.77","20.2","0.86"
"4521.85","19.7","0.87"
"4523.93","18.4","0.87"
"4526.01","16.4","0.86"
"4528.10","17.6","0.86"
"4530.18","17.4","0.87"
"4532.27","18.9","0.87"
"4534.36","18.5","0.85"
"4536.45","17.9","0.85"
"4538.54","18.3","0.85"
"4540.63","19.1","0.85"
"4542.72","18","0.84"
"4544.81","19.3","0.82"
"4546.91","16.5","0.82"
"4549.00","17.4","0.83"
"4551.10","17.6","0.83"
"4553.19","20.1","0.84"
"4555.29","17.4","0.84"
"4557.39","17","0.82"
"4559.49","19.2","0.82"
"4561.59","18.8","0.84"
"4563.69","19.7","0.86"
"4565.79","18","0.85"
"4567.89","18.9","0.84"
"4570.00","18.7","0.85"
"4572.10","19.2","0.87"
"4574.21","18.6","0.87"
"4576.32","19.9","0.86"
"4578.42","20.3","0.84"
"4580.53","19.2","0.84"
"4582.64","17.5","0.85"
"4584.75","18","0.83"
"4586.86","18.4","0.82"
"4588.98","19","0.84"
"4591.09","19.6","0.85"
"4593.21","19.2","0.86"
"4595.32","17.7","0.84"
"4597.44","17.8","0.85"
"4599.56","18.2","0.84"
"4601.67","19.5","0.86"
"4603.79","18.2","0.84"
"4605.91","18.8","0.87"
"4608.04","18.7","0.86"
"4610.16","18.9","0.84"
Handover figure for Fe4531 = 2.8 Ang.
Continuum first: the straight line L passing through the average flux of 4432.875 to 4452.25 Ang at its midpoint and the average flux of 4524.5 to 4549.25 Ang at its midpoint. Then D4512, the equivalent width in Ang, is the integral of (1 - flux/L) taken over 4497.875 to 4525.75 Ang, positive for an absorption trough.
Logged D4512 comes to -2.2 Ang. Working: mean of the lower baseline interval 18.5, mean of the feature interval 19.5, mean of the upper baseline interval 18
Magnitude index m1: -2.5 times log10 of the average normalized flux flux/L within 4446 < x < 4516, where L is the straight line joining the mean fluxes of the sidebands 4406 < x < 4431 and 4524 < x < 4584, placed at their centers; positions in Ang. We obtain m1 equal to -0.02 mag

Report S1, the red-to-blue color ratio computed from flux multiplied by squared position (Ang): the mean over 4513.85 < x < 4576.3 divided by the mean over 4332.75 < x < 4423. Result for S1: 1.1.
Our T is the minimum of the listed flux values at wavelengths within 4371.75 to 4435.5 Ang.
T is 14.8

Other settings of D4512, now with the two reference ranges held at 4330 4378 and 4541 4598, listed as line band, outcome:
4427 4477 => -0.5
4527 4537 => 0.2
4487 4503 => -0.3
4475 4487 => -0.2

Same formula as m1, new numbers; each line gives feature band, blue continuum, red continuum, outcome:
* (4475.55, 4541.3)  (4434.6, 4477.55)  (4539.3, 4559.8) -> -0.04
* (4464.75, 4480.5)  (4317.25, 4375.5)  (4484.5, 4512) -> 0.03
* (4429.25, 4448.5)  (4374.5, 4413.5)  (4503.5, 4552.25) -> 0.01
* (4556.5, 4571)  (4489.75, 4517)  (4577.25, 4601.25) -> 0.01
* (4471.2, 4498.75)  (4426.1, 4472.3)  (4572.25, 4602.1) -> -0.02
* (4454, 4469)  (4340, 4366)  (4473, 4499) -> 0.04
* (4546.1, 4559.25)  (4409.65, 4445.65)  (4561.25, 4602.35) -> 0.05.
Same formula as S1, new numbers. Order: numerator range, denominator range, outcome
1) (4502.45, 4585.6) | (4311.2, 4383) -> 1.17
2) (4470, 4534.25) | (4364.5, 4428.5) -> 1.09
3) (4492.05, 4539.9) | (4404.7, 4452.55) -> 1.07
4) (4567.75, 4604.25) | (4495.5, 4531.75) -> 1.01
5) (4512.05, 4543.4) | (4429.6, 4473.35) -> 1.07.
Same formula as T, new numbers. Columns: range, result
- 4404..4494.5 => 16.1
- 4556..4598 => 17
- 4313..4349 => 14.2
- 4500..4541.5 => 16.4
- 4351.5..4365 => 16.9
